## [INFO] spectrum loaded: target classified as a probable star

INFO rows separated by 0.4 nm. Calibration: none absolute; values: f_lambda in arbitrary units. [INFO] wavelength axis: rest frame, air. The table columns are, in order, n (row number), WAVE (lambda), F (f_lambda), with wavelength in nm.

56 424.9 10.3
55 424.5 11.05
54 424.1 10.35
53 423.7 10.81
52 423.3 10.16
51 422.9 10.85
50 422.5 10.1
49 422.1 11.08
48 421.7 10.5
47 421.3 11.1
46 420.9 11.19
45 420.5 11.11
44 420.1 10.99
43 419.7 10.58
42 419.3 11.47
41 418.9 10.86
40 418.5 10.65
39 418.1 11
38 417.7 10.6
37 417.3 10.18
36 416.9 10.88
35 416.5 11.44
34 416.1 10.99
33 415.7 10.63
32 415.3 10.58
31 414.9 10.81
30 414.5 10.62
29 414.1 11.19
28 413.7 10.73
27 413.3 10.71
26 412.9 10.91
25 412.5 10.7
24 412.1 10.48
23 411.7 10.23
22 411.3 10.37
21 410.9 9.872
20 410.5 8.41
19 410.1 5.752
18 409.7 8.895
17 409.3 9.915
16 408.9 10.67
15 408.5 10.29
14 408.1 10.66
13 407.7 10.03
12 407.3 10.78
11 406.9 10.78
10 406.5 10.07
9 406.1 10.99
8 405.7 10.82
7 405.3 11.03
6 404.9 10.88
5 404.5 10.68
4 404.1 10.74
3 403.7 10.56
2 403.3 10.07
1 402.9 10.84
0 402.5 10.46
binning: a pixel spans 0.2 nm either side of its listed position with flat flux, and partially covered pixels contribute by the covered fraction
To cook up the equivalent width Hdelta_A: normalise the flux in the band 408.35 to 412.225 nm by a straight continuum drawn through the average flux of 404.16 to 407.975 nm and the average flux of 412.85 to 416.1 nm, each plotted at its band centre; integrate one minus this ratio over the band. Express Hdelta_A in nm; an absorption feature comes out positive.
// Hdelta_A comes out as 0.46 nm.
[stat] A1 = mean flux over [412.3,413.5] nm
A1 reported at 10.8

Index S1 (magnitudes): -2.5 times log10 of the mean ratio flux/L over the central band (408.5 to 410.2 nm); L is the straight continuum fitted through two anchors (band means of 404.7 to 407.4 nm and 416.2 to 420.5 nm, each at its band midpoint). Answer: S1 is 0.178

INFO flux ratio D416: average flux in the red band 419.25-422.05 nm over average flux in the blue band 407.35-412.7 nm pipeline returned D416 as 1.13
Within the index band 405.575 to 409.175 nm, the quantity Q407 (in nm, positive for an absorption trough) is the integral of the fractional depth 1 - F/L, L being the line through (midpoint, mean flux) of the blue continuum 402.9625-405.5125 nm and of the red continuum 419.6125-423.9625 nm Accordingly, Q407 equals 0.05 nm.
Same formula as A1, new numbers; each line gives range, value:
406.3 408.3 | 10.5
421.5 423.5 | 10.5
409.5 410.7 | 7.69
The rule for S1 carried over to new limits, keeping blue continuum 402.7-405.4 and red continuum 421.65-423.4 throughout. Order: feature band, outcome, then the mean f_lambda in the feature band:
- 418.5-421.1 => -0.04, 11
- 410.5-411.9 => 0.08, 9.91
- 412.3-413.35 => -0.02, 10.8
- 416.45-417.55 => -0.01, 10.7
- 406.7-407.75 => 0.01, 10.6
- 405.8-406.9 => 0.01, 10.6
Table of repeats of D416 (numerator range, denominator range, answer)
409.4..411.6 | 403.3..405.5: 0.82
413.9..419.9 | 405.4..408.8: 1.02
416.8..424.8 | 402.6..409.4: 1.02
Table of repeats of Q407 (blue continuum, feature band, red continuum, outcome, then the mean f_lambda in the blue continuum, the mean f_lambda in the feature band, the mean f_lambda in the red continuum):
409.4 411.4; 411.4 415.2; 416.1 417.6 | -0.43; 8.64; 10.7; 10.8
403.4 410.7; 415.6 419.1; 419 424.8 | -0.07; 10.1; 10.8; 10.8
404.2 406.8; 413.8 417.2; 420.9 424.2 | -0.05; 10.7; 10.9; 10.7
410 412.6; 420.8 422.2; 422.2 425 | -0.08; 9.49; 10.9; 10.5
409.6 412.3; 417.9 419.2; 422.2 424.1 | -0.12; 9.15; 10.9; 10.5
